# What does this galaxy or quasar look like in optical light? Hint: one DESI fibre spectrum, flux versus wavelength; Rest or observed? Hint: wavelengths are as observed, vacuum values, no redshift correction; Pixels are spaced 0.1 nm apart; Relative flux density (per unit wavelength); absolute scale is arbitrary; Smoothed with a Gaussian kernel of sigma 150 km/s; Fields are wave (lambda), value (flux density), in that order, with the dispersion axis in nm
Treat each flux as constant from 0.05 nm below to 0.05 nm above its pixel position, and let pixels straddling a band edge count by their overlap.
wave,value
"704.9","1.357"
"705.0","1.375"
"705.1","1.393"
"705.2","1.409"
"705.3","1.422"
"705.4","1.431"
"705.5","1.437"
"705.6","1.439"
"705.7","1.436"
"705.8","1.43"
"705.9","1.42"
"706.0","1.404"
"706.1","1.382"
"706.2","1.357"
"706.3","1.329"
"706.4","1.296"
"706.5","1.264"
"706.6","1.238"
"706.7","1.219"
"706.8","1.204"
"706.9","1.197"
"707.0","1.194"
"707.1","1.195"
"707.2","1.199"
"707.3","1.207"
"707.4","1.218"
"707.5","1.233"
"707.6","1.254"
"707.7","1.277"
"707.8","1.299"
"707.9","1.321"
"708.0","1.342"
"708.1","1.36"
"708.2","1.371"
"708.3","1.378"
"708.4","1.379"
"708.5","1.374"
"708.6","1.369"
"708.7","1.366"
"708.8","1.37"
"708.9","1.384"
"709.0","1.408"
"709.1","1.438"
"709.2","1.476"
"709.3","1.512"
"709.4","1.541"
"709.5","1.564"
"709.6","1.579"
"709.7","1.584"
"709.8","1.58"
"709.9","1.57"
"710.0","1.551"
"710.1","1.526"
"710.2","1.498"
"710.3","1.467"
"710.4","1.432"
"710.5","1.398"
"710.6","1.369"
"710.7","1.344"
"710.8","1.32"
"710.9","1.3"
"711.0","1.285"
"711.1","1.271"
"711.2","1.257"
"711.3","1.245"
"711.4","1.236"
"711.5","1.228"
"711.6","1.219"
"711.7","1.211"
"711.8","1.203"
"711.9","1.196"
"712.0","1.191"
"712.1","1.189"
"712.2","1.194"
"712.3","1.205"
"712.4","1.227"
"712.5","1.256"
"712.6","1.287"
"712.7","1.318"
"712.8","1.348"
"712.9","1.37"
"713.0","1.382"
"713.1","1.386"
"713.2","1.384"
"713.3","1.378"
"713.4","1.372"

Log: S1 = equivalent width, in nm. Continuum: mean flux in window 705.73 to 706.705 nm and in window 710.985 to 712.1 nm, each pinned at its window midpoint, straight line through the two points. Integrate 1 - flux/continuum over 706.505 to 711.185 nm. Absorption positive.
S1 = -0.31 nm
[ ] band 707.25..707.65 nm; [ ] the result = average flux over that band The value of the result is 1.23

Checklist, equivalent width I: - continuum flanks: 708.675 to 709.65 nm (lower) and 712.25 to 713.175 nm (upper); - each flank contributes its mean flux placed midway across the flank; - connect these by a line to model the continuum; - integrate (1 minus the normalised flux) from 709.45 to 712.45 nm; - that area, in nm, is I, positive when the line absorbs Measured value 0.09 nm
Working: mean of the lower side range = 1.47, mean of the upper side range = 1.31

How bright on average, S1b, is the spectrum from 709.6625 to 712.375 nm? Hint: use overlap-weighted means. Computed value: 1.33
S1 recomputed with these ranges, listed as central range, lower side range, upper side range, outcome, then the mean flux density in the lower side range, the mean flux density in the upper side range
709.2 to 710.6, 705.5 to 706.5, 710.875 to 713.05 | -0.233 nm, 1.38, 1.25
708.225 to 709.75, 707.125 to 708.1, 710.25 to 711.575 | -0.190 nm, 1.26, 1.32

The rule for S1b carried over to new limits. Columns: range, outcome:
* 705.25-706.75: 1.37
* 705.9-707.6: 1.26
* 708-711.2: 1.43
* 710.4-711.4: 1.31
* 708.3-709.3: 1.4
